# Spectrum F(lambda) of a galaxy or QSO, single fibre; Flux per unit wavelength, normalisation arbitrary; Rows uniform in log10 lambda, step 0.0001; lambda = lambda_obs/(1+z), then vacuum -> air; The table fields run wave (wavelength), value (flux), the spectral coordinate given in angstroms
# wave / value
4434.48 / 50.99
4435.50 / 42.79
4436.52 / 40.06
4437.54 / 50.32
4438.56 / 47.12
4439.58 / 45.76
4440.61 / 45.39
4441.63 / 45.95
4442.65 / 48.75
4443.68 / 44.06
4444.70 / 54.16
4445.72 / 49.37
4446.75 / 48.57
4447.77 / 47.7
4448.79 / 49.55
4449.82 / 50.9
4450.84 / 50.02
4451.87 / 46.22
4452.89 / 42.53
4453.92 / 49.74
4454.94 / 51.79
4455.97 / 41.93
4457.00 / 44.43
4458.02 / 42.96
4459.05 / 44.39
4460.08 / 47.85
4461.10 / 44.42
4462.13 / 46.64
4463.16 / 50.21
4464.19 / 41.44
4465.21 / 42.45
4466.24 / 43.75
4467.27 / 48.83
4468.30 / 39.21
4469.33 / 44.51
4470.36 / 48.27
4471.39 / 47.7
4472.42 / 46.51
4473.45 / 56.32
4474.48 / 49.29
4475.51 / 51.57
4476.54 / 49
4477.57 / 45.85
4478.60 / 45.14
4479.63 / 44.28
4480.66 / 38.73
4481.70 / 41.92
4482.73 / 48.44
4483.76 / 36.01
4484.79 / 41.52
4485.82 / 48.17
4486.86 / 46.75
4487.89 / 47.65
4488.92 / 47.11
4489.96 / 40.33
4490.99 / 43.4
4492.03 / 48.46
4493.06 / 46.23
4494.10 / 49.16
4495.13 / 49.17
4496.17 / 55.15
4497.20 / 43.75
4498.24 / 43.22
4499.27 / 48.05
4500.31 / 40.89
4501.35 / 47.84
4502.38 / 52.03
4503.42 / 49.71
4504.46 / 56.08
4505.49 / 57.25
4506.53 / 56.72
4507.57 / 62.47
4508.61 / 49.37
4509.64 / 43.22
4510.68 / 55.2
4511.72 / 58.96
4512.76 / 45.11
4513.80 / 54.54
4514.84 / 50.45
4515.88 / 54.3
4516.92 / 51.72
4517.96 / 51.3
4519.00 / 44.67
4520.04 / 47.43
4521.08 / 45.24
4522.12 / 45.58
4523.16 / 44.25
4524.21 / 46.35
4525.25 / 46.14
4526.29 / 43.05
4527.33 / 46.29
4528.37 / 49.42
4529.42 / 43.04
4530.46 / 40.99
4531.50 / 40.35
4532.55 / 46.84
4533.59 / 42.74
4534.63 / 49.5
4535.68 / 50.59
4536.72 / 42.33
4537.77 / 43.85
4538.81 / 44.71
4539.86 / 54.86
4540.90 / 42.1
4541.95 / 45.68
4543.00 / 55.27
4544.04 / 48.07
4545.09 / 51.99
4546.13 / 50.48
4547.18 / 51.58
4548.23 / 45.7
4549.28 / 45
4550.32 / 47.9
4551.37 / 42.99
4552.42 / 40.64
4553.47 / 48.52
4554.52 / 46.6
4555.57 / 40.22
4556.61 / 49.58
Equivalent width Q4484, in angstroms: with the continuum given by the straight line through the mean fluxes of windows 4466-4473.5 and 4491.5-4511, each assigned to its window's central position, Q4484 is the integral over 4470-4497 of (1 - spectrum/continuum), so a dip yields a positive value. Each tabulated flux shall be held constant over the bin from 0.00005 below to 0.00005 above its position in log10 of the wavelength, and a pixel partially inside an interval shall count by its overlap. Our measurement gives 0.8 angstroms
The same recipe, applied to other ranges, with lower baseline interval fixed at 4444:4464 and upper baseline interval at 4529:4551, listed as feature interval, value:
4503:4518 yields -2.0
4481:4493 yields 0.7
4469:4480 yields -0.2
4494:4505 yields -0.4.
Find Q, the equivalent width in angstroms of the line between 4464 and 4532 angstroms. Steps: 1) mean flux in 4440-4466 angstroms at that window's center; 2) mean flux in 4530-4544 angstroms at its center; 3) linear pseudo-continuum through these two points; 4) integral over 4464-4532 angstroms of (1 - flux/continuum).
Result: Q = -1.3 angstroms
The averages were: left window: 46.8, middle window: 47.4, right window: 46.2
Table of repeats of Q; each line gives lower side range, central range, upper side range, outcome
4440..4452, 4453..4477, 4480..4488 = -0.4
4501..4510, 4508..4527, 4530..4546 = 0.8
